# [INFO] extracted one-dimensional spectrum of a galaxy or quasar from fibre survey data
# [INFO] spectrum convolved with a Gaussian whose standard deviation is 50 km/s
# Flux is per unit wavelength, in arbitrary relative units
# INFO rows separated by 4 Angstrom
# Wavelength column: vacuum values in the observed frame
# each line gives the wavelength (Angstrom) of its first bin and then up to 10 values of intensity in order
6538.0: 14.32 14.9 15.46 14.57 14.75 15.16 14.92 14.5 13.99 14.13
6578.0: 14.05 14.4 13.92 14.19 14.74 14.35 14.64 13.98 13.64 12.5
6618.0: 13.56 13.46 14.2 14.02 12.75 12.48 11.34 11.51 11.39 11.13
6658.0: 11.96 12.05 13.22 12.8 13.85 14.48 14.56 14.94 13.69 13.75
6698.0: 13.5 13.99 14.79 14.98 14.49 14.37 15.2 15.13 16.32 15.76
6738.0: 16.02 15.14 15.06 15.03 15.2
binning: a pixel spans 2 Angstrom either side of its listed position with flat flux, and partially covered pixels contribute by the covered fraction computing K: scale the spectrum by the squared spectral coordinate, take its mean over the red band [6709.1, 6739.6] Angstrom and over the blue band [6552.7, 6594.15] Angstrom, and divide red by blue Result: 1.1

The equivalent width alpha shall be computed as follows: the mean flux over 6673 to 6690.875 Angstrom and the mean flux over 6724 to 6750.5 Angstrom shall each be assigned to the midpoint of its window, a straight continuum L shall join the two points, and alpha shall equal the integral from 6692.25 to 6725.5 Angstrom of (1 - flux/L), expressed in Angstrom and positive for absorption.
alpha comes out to 1.1 Angstrom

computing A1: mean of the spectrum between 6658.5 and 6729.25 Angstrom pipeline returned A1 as 14.1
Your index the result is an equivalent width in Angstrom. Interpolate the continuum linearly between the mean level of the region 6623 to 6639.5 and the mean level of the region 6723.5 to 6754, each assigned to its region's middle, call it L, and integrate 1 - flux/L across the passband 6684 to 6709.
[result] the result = 0.9 Angstrom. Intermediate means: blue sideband 13.4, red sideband 15.5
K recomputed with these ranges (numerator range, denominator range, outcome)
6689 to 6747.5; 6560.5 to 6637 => 1.10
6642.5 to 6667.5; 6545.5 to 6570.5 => 0.82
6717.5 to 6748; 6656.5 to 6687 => 1.17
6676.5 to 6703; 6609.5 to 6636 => 1.07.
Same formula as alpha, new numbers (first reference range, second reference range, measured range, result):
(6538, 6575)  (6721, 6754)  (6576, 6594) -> 0.75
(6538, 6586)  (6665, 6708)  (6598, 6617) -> 0.80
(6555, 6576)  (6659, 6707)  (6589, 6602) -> -0.12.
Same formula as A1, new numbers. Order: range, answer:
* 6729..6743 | 15.8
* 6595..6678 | 13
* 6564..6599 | 14.2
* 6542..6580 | 14.6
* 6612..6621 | 13.1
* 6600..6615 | 13.8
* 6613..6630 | 13.6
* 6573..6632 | 14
